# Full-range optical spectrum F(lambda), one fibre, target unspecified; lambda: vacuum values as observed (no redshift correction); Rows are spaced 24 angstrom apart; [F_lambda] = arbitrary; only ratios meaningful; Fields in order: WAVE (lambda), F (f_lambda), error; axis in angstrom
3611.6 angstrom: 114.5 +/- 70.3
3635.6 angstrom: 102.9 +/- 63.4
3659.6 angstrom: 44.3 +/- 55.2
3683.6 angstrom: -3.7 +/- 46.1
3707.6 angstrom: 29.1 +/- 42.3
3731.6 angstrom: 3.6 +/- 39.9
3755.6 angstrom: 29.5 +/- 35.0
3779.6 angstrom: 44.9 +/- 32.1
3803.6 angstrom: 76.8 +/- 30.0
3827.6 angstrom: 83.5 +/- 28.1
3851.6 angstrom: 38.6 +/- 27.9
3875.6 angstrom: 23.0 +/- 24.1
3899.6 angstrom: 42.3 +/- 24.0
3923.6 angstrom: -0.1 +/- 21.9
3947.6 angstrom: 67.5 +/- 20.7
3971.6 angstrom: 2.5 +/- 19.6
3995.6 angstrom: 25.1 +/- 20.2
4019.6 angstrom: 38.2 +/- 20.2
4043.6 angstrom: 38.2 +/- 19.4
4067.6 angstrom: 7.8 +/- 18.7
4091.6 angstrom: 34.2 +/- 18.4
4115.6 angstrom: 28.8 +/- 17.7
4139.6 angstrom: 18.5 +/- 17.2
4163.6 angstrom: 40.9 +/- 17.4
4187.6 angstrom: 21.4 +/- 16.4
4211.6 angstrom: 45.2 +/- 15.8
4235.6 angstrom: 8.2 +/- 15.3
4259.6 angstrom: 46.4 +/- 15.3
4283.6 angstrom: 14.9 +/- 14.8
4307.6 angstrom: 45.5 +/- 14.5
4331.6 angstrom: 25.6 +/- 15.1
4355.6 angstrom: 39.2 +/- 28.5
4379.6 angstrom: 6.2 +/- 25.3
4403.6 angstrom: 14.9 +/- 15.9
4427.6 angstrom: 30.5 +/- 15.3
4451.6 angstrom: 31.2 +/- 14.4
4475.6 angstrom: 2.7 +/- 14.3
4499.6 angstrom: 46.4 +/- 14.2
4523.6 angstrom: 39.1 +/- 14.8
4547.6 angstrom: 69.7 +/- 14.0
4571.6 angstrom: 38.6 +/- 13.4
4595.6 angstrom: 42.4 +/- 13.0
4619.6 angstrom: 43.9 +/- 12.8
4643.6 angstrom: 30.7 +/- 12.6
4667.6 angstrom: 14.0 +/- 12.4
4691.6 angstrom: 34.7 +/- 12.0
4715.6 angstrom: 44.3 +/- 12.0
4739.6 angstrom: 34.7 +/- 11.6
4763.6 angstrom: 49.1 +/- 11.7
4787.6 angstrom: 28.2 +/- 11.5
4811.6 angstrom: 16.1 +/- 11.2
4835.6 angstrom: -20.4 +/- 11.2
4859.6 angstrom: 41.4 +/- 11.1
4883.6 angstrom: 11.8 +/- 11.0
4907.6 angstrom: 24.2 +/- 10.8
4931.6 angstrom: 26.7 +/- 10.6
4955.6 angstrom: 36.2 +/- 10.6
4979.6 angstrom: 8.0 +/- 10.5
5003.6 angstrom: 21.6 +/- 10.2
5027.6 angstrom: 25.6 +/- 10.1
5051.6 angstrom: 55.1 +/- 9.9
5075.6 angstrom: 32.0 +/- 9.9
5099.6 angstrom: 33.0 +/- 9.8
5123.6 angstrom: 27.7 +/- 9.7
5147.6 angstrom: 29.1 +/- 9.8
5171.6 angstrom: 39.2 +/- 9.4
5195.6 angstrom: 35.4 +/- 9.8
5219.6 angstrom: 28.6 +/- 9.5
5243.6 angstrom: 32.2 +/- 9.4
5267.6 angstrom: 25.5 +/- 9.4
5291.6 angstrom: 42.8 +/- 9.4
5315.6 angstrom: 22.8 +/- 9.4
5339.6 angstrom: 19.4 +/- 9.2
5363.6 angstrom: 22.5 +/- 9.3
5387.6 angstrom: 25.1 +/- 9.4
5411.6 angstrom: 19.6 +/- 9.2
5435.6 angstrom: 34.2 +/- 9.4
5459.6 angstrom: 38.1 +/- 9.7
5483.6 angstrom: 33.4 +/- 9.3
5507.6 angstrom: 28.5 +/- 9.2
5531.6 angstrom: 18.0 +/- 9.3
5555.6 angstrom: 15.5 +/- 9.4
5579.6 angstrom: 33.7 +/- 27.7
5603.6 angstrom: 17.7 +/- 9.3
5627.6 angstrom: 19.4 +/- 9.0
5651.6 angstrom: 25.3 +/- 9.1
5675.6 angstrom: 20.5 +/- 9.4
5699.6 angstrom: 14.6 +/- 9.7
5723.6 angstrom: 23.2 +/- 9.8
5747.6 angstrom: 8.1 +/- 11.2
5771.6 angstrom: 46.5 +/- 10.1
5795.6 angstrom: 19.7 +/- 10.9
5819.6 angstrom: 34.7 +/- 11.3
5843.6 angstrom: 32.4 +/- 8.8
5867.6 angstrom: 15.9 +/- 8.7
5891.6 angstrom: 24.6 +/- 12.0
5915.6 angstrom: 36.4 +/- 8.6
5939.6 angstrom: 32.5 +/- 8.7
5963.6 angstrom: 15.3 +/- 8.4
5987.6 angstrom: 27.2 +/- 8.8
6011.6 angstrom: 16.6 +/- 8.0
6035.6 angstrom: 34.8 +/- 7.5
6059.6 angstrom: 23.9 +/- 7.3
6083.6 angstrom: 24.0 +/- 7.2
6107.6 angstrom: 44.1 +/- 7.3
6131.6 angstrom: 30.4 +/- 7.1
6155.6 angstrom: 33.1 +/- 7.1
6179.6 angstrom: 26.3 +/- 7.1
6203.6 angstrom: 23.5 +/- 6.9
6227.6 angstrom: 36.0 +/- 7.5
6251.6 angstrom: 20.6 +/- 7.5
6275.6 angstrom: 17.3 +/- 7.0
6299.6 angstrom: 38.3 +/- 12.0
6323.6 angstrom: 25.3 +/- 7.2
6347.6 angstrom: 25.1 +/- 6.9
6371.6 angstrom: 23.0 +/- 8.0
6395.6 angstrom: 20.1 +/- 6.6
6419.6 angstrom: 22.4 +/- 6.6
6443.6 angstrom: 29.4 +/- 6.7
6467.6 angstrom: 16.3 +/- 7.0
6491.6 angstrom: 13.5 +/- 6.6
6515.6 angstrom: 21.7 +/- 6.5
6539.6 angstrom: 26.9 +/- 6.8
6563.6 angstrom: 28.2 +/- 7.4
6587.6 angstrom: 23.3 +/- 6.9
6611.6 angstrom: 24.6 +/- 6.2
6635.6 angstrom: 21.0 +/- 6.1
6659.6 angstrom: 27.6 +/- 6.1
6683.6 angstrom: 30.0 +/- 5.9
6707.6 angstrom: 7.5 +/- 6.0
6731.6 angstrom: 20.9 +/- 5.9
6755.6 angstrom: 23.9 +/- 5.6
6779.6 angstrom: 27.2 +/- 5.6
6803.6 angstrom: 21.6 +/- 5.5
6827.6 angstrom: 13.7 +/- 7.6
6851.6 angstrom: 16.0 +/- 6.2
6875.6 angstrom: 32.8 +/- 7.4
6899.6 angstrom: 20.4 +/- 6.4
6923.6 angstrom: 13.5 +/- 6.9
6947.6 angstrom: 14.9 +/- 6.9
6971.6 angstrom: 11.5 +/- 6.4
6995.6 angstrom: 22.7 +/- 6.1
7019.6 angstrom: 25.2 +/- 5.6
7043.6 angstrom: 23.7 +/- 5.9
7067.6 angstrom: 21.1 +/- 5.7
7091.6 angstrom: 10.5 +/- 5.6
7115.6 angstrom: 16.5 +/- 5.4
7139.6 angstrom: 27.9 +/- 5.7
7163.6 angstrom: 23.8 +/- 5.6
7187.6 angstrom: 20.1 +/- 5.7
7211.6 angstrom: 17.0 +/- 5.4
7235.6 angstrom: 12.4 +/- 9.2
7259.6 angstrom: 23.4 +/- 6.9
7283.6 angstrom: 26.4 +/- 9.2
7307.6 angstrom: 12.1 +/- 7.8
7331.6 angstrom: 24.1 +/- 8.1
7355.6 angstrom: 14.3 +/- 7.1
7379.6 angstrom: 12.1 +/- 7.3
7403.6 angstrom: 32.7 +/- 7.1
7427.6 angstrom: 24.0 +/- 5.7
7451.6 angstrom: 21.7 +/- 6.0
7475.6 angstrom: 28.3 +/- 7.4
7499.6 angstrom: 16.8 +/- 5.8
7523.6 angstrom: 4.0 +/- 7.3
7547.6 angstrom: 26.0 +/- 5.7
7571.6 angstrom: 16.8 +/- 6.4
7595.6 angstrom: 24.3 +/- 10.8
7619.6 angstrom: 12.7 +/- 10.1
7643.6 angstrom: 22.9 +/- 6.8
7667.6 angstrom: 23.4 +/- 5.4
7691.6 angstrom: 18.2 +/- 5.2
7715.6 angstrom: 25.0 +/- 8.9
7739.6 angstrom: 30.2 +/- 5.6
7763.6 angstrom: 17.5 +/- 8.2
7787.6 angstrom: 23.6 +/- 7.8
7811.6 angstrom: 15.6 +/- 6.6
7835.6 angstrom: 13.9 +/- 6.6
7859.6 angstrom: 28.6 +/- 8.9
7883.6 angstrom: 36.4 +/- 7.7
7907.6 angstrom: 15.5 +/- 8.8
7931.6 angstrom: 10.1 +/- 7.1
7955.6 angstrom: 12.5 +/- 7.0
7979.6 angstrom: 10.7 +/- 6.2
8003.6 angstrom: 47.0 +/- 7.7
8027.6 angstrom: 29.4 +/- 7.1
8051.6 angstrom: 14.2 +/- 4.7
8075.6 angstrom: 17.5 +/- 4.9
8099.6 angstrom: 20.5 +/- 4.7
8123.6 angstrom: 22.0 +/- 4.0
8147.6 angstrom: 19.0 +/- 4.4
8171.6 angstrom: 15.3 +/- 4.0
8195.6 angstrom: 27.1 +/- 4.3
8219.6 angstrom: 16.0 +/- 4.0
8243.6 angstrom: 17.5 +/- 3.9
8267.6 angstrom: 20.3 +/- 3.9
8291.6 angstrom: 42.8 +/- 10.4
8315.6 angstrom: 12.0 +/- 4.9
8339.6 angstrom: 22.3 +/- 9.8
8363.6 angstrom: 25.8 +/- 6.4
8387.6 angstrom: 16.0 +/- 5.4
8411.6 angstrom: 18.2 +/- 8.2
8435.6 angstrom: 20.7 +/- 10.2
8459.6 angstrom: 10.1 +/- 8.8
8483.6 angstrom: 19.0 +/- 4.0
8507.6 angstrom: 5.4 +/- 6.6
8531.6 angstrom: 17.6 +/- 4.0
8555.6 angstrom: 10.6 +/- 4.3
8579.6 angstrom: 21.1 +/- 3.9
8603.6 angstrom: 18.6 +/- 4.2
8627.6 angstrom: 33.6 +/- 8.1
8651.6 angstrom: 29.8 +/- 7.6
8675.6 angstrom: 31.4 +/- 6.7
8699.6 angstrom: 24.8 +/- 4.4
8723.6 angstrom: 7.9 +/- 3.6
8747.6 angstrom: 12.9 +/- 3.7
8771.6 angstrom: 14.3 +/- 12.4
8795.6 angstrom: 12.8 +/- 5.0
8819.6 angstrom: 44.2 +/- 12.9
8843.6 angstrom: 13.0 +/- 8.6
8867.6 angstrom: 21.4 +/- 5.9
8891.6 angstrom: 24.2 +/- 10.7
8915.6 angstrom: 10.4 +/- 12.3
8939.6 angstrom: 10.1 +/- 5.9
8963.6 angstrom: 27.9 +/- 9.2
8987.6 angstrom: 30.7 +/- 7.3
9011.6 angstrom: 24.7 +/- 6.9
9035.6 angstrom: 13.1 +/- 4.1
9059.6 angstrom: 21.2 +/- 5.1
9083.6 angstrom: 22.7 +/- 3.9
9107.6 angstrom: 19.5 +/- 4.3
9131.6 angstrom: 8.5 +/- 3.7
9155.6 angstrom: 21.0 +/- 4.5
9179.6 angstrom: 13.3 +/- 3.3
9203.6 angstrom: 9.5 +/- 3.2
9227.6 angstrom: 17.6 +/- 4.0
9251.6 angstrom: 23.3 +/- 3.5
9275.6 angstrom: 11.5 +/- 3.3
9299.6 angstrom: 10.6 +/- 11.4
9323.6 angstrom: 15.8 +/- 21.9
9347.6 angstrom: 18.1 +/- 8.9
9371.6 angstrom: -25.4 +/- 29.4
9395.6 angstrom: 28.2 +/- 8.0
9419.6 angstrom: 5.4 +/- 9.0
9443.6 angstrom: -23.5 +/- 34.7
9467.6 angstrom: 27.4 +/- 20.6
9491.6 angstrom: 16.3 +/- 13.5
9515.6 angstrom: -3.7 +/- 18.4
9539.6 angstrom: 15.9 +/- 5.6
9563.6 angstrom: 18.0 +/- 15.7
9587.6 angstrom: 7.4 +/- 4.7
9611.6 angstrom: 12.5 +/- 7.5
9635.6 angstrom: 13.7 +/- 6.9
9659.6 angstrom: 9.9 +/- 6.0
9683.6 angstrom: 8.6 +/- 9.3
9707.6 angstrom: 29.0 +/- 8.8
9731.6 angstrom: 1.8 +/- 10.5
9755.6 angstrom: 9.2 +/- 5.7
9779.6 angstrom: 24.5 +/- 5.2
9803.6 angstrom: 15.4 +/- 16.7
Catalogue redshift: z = 0.219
